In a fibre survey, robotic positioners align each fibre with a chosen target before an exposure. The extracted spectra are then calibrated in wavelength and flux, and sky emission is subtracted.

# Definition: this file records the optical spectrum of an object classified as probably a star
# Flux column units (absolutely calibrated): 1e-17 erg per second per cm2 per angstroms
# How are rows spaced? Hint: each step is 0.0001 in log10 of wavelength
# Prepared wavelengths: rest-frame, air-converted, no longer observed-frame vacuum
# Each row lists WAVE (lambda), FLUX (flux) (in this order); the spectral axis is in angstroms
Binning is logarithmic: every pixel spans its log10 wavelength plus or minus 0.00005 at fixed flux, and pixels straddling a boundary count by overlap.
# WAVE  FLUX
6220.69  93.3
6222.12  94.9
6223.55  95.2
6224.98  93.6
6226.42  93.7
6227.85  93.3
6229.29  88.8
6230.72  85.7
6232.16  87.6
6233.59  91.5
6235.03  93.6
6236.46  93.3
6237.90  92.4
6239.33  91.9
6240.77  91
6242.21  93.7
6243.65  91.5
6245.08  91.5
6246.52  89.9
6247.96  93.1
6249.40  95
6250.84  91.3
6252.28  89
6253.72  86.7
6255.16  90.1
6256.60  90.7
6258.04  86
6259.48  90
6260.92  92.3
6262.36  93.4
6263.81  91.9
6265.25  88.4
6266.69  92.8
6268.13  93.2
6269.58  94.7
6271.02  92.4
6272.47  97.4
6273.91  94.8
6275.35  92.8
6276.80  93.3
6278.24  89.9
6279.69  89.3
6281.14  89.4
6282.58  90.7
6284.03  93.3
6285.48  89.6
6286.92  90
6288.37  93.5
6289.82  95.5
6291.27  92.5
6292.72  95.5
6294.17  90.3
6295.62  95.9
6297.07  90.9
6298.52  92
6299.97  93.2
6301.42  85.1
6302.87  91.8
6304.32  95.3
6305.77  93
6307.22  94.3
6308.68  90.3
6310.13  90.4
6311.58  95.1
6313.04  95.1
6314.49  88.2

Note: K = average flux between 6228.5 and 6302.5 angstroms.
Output 91.5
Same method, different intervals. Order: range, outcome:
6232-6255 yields 91.5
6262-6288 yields 92.1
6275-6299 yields 92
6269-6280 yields 93.2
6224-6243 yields 91.6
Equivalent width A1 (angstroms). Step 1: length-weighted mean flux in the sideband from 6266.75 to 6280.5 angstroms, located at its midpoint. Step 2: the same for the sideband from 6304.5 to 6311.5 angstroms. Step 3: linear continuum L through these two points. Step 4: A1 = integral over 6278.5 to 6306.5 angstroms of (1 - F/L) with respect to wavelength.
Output 0.3 angstroms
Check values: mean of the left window 93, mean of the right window 92.6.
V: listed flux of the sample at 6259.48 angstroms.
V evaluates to 90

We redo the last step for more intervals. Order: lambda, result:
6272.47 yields 97.4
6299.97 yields 93.2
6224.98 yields 93.6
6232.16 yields 87.6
